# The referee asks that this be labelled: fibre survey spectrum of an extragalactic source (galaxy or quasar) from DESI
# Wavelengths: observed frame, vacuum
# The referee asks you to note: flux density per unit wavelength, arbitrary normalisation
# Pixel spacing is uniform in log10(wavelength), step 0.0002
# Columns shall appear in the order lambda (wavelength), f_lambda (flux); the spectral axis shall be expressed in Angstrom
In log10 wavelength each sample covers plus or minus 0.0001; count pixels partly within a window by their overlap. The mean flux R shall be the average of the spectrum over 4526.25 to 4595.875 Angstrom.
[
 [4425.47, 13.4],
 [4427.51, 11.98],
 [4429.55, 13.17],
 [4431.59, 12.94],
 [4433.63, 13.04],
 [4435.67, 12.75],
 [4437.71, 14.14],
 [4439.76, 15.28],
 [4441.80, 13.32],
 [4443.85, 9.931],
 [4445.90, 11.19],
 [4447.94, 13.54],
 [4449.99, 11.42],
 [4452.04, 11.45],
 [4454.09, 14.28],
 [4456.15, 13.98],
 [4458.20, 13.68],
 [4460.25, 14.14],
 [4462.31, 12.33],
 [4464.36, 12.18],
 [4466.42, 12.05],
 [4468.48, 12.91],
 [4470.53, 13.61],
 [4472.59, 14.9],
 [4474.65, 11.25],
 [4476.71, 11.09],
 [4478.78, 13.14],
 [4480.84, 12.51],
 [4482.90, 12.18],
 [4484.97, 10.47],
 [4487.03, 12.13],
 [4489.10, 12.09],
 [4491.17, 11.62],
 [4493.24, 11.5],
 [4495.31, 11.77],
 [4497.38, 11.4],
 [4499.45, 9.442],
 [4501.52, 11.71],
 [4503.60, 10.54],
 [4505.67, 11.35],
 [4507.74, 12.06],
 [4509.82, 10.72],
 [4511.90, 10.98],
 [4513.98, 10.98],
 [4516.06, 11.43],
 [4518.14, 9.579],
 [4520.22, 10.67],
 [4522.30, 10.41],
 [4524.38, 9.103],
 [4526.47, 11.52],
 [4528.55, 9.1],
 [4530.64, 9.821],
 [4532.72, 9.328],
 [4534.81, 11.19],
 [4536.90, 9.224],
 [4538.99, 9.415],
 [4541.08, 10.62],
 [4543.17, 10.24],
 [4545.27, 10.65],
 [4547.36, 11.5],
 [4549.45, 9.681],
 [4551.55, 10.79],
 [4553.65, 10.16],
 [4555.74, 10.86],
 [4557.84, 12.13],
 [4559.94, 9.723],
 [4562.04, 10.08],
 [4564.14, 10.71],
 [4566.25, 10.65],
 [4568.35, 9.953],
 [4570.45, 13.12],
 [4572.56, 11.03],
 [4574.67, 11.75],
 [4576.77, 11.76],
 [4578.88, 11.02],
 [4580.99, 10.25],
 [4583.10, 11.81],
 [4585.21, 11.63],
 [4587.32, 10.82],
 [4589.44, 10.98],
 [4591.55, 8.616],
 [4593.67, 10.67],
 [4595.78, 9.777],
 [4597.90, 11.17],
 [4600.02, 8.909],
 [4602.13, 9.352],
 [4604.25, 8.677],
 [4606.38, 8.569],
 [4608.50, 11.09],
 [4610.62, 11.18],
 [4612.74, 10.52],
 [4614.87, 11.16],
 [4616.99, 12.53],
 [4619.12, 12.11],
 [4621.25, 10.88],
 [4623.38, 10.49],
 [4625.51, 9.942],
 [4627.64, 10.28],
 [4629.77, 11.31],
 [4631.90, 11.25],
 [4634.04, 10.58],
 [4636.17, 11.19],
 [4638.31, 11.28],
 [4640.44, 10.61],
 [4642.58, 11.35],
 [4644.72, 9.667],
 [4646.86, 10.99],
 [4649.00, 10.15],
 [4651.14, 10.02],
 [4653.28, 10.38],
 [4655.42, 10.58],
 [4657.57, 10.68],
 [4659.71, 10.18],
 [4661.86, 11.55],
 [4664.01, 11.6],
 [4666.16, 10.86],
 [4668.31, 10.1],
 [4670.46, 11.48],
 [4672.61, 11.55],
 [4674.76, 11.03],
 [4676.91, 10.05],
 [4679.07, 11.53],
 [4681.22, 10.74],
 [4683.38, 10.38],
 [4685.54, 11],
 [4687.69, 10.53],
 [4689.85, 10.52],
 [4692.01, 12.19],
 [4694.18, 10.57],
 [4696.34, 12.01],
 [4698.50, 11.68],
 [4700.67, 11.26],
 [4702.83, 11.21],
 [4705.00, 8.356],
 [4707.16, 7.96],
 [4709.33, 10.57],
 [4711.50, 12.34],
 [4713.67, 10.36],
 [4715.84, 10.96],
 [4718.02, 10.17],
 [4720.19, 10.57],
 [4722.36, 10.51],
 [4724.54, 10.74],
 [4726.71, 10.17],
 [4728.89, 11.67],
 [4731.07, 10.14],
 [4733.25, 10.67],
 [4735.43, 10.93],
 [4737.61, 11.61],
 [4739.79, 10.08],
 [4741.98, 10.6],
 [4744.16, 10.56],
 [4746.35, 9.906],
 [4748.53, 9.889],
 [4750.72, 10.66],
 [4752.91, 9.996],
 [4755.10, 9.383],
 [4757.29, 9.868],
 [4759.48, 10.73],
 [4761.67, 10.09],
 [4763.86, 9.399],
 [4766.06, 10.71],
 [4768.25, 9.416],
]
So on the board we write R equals 10.6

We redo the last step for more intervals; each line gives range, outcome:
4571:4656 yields 10.7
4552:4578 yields 11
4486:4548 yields 10.7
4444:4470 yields 12.7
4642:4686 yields 10.7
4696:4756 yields 10.5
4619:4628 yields 10.6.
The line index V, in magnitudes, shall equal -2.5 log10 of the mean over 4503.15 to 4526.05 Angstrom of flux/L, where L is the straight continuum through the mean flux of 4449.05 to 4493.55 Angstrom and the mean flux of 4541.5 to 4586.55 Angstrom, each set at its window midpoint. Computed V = 0.10 mag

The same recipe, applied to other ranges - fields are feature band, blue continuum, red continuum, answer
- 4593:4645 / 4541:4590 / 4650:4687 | 0.027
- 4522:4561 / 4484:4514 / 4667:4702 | 0.093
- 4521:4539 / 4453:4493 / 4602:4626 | 0.187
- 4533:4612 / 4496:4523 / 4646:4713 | 0.033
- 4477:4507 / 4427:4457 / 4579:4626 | 0.052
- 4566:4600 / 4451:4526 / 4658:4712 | 0.045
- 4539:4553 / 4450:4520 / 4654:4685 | 0.110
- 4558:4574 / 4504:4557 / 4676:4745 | -0.034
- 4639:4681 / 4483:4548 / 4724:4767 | -0.025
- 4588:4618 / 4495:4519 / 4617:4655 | 0.062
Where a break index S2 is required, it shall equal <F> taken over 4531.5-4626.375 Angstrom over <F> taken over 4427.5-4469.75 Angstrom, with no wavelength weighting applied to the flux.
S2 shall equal 0.8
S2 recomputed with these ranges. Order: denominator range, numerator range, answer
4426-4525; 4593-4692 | 0.89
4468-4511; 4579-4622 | 0.89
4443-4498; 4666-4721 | 0.87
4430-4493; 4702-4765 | 0.82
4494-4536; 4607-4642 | 1.03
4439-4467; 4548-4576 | 0.85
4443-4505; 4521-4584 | 0.87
